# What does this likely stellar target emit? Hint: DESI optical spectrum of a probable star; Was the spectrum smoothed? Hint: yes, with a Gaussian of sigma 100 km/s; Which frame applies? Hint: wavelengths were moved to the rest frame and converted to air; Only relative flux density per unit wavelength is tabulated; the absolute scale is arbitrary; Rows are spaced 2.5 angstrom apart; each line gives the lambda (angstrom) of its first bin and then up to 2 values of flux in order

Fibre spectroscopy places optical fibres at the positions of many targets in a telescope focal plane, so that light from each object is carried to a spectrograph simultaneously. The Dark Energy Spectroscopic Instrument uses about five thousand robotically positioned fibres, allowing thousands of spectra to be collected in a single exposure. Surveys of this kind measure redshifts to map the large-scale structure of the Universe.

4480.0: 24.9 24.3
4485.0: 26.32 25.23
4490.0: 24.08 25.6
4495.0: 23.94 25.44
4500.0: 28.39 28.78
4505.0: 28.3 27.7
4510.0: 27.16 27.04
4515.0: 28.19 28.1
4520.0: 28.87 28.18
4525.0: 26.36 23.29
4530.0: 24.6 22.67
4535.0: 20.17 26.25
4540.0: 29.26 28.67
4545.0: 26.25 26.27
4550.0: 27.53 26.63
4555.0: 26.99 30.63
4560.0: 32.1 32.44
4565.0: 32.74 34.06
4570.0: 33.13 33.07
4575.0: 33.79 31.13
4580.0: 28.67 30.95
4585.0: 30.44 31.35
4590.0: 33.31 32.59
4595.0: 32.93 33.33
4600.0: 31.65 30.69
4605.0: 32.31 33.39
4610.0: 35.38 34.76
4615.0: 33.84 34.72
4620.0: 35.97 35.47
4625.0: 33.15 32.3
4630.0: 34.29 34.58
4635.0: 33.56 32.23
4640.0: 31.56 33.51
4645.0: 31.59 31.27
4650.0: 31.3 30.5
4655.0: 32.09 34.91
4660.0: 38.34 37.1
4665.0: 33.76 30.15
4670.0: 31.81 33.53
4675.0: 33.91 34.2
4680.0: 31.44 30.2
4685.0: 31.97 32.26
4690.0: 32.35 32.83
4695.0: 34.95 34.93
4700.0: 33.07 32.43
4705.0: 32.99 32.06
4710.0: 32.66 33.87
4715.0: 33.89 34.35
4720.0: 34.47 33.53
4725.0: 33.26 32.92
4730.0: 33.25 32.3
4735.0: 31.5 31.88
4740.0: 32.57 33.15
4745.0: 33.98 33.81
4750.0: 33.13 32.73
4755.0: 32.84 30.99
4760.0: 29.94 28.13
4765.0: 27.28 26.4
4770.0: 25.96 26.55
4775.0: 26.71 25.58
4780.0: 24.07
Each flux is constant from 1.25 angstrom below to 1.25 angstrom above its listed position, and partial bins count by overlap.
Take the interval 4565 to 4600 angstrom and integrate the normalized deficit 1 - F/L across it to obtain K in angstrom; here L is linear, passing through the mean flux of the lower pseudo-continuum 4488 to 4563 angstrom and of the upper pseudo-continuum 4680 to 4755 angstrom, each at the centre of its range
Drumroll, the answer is -4.26 angstrom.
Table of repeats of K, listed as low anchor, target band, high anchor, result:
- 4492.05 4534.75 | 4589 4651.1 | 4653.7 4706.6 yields -4.8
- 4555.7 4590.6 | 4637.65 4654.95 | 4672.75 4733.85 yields 0.5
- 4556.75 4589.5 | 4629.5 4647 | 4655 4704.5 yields -0.1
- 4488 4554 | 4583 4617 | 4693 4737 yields -4.1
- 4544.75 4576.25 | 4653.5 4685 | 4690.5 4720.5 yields -0.6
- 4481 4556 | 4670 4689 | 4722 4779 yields -2.0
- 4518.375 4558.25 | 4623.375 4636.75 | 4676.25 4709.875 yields -1.5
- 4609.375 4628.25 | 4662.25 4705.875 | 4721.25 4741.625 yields 0.7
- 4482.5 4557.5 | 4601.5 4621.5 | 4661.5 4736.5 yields -2.8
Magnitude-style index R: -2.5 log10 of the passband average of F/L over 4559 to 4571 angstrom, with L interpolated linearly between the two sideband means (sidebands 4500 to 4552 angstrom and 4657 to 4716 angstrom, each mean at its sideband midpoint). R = -0.16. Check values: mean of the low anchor 26.7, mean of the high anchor 33.3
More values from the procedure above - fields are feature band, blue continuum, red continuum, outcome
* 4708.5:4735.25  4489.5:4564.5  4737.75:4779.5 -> -0.13 mag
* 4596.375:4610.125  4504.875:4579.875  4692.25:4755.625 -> -0.09 mag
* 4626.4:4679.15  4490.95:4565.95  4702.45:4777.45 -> -0.12 mag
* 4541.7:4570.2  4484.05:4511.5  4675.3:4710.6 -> -0.05 mag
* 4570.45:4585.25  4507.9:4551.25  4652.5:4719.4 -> -0.11 mag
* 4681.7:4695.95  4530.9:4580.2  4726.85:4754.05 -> -0.02 mag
